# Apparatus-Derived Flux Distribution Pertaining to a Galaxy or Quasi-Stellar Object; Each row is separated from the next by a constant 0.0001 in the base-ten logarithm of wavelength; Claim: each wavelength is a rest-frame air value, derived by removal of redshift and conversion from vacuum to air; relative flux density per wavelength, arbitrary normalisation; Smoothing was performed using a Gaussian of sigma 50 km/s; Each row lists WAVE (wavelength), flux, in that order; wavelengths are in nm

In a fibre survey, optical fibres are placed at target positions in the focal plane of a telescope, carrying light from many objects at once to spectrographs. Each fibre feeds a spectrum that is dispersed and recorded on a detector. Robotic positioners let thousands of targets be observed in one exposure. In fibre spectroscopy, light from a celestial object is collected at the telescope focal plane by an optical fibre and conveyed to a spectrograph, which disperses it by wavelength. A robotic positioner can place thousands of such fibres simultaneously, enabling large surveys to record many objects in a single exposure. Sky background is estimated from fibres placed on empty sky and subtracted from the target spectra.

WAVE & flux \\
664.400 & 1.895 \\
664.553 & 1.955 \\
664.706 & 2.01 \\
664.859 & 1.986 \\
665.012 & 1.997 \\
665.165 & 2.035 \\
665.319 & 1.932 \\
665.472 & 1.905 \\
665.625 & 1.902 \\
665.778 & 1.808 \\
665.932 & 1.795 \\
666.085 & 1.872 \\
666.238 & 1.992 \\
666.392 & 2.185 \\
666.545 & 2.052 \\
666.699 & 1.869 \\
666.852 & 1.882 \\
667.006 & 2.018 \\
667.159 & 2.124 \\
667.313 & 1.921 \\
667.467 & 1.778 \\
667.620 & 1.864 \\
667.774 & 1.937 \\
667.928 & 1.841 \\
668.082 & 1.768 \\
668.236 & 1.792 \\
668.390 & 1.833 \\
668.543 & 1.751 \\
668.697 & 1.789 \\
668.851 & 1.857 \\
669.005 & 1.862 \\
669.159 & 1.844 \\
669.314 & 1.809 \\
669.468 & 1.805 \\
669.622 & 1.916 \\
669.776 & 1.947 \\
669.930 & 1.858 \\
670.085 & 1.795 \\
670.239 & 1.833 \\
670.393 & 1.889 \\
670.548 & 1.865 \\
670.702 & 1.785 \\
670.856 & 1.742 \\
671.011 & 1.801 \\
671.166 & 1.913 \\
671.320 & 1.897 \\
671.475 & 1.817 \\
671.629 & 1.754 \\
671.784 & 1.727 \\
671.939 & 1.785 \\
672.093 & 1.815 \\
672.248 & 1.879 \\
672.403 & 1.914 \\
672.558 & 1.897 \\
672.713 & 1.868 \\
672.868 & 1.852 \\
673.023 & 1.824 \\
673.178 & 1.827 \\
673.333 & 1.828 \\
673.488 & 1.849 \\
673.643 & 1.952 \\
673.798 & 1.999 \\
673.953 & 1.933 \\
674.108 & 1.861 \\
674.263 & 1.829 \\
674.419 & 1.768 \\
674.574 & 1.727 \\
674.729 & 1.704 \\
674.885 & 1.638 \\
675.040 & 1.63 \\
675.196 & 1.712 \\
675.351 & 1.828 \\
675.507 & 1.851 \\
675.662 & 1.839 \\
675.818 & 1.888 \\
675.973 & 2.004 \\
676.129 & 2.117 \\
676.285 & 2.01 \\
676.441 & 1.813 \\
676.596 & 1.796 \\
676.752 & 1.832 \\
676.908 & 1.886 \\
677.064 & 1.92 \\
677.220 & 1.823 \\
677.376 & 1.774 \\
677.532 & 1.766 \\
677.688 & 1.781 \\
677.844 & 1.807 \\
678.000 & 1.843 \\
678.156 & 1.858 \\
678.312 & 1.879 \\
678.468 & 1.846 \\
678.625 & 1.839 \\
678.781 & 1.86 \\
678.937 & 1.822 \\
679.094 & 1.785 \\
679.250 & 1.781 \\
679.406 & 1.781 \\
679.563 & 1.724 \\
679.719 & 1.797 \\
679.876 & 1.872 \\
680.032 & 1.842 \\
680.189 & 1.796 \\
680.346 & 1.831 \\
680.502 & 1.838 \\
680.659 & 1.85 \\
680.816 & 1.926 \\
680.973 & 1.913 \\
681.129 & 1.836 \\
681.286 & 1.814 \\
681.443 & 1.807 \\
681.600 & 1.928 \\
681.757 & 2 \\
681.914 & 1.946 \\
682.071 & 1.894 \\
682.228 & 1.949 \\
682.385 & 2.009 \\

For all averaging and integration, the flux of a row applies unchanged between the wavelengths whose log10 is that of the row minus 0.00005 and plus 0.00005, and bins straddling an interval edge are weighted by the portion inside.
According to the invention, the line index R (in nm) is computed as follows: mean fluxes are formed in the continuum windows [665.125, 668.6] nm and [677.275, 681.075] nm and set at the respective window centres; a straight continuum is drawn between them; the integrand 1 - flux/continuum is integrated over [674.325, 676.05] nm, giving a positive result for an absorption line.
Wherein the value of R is 0.07 nm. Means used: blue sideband 1.91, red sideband 1.83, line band 1.78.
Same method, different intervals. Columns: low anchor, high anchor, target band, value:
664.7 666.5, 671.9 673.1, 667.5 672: 0.15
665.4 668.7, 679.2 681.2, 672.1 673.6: 0.01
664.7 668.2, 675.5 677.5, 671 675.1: 0.16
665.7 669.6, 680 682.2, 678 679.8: 0.06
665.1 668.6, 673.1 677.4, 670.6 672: 0.05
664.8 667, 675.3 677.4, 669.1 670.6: 0.05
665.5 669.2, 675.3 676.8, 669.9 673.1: 0.10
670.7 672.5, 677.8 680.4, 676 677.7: -0.05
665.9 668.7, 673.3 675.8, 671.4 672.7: 0.01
